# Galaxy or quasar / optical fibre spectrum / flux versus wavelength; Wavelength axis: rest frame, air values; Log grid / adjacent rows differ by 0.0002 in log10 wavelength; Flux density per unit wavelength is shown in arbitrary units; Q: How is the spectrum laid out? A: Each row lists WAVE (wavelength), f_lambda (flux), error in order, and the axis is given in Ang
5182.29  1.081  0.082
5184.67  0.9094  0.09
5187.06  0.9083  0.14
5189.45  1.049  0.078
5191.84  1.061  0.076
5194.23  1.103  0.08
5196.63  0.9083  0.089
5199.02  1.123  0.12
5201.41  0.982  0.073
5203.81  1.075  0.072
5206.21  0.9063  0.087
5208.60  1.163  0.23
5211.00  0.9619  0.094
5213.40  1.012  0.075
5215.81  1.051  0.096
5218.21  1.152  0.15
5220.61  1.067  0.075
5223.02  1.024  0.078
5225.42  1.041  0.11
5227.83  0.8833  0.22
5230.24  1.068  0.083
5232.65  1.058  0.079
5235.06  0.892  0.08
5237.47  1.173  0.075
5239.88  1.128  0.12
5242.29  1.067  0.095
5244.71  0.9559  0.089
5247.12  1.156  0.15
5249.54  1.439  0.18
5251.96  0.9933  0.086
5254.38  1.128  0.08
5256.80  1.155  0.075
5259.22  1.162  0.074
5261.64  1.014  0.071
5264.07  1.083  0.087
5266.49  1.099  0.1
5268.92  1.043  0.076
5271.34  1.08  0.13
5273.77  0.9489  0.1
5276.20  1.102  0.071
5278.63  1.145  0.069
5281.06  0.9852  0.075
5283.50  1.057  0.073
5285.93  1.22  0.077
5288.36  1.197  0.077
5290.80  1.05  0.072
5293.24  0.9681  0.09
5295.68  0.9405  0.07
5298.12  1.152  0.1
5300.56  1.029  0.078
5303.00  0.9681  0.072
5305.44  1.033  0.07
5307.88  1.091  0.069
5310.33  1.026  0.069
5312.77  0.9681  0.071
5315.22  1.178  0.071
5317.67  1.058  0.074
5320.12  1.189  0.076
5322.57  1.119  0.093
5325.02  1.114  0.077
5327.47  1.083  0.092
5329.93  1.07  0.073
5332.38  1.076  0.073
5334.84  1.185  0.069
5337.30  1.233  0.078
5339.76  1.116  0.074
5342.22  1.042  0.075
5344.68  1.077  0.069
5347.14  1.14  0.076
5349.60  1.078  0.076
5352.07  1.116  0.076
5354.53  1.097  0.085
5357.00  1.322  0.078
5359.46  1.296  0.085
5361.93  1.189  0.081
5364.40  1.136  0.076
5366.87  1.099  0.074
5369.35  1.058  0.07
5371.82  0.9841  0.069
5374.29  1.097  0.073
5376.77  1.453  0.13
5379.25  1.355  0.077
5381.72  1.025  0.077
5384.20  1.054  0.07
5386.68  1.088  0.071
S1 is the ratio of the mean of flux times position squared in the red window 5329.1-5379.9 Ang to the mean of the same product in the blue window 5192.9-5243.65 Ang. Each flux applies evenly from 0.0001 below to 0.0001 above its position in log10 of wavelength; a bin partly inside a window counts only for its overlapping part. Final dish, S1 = 1.17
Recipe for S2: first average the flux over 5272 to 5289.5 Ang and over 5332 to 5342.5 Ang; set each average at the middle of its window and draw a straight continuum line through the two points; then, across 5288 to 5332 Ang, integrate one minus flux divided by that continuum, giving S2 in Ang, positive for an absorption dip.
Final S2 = 2.0 Ang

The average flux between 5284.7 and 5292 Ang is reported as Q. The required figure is 1.16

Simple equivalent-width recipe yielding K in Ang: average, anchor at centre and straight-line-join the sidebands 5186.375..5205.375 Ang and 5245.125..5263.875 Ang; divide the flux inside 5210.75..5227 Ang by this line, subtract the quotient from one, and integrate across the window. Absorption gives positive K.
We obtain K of 0.4 Ang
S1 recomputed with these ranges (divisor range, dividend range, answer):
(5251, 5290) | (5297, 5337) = 1.02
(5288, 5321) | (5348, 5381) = 1.14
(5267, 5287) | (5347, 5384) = 1.12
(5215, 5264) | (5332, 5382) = 1.12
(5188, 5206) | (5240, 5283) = 1.08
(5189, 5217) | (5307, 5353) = 1.12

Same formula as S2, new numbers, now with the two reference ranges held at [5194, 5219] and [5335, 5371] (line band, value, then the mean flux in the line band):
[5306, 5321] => 0.4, 1.08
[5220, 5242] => 0.3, 1.04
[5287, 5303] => 0.7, 1.05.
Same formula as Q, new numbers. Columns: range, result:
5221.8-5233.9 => 1.01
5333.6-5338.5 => 1.21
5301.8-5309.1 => 1.03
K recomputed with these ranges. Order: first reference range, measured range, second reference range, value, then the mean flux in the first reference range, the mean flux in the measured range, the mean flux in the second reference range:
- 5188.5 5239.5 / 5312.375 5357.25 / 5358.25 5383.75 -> 0.73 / 1.04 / 1.12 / 1.17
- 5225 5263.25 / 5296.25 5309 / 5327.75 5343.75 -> 0.65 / 1.08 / 1.05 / 1.12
